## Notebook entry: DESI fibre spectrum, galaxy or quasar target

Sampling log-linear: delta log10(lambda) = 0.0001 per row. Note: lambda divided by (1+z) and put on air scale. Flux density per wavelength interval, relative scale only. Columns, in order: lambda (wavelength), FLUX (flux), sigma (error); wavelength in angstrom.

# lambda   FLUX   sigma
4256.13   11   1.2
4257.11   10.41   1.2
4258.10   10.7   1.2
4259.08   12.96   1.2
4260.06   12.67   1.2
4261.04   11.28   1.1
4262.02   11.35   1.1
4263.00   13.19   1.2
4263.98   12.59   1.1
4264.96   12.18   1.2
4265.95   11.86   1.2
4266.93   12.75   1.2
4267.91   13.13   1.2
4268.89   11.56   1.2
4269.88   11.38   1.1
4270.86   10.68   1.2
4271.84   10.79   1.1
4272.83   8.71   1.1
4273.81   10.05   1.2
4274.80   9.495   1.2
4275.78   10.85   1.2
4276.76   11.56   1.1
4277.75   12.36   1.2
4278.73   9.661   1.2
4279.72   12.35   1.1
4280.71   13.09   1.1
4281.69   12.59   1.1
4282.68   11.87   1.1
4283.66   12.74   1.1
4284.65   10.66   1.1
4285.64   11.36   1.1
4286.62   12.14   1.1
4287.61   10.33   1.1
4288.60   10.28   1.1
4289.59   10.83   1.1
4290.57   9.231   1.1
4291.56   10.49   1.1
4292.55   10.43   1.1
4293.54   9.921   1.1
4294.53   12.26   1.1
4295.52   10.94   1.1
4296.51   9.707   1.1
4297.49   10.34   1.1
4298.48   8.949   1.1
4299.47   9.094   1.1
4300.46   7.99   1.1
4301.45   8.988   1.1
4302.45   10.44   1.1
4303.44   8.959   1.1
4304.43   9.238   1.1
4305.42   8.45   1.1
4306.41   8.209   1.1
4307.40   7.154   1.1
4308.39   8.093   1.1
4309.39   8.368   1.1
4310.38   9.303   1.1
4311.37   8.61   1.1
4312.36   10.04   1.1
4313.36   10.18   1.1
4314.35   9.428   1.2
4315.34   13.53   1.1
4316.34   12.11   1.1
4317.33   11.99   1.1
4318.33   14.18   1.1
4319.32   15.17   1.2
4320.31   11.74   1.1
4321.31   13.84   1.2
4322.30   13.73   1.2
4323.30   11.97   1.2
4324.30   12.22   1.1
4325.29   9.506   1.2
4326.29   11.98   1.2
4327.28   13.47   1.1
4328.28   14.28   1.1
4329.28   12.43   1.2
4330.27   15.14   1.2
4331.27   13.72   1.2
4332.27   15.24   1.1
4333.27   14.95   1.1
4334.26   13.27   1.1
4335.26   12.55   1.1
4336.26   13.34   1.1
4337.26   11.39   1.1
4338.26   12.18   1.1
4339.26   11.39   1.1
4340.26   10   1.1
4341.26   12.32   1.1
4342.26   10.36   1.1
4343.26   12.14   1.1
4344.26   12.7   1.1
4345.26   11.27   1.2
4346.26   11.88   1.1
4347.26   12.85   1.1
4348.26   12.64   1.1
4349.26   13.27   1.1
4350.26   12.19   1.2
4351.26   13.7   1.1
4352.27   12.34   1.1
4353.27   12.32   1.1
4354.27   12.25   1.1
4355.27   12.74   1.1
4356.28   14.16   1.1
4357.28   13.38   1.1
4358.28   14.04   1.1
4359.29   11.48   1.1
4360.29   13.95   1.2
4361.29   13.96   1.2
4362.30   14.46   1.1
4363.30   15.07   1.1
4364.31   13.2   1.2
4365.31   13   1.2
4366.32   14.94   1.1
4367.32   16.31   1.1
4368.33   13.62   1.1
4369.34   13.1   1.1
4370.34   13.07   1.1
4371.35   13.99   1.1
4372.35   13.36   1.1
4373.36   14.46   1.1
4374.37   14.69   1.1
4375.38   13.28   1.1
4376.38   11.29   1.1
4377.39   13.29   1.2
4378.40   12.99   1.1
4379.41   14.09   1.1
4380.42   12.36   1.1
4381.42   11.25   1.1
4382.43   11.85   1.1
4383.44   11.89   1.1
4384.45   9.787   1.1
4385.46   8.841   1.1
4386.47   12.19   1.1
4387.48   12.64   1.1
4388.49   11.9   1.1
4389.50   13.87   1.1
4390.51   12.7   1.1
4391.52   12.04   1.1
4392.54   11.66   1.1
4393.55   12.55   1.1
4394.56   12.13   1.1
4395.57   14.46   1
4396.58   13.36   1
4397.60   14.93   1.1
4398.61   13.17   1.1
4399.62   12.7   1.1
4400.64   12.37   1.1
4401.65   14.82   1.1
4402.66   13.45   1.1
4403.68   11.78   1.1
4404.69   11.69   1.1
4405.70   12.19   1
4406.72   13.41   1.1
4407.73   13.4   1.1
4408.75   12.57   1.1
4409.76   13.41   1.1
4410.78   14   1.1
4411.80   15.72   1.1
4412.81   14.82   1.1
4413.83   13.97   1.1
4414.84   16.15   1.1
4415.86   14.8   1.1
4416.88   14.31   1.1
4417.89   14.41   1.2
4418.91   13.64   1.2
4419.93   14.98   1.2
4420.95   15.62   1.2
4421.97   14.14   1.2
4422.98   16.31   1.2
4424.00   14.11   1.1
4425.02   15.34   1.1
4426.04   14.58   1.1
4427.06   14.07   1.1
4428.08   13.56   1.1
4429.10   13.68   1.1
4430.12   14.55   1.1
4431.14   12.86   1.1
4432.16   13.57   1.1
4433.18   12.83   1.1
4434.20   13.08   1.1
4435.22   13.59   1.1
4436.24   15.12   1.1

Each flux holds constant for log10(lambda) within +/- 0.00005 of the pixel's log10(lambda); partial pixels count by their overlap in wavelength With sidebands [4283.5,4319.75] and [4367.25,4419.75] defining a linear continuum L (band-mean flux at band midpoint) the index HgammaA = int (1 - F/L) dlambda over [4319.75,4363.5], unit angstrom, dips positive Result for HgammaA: -5.0 angstrom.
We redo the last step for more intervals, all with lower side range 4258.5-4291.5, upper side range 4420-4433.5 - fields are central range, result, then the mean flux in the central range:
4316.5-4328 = -0.4 angstrom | 12.7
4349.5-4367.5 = -0.6 angstrom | 13.5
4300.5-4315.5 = 3.7 angstrom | 9.13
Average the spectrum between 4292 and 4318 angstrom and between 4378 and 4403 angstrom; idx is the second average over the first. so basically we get 1.3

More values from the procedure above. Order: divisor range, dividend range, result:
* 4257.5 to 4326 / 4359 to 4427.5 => 1.23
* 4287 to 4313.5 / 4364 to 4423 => 1.40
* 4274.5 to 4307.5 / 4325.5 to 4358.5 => 1.22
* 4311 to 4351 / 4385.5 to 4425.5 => 1.09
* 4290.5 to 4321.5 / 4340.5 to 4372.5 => 1.28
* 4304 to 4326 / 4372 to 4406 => 1.17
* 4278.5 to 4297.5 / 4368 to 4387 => 1.13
